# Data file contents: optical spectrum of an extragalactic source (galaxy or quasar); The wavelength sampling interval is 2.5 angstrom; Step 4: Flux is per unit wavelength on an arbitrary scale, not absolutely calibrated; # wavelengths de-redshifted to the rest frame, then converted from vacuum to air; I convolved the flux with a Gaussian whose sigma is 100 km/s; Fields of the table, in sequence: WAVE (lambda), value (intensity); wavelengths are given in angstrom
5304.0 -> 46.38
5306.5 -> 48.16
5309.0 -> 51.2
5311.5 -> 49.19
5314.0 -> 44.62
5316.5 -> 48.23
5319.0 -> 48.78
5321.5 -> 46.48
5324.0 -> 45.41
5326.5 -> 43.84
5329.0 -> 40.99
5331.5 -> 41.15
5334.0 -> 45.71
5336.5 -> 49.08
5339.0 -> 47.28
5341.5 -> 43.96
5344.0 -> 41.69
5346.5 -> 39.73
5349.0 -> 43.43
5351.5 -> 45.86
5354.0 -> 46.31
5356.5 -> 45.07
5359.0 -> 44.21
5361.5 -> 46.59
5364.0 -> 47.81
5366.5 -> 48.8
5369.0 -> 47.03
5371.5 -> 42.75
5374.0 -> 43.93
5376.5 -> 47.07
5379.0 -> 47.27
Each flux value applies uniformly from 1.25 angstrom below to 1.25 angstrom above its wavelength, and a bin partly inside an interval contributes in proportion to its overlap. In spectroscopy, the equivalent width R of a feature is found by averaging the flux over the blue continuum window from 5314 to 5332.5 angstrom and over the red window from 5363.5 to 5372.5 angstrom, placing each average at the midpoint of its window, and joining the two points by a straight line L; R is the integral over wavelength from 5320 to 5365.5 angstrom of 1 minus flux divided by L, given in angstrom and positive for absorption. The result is 1.0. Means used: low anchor 45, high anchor 46.6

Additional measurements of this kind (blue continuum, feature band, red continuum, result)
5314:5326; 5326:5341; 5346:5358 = 0.3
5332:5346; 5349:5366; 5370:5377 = -0.5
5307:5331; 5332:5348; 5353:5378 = 0.6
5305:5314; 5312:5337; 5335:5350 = 0.7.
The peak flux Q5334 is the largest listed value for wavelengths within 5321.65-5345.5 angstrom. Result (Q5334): 49.08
